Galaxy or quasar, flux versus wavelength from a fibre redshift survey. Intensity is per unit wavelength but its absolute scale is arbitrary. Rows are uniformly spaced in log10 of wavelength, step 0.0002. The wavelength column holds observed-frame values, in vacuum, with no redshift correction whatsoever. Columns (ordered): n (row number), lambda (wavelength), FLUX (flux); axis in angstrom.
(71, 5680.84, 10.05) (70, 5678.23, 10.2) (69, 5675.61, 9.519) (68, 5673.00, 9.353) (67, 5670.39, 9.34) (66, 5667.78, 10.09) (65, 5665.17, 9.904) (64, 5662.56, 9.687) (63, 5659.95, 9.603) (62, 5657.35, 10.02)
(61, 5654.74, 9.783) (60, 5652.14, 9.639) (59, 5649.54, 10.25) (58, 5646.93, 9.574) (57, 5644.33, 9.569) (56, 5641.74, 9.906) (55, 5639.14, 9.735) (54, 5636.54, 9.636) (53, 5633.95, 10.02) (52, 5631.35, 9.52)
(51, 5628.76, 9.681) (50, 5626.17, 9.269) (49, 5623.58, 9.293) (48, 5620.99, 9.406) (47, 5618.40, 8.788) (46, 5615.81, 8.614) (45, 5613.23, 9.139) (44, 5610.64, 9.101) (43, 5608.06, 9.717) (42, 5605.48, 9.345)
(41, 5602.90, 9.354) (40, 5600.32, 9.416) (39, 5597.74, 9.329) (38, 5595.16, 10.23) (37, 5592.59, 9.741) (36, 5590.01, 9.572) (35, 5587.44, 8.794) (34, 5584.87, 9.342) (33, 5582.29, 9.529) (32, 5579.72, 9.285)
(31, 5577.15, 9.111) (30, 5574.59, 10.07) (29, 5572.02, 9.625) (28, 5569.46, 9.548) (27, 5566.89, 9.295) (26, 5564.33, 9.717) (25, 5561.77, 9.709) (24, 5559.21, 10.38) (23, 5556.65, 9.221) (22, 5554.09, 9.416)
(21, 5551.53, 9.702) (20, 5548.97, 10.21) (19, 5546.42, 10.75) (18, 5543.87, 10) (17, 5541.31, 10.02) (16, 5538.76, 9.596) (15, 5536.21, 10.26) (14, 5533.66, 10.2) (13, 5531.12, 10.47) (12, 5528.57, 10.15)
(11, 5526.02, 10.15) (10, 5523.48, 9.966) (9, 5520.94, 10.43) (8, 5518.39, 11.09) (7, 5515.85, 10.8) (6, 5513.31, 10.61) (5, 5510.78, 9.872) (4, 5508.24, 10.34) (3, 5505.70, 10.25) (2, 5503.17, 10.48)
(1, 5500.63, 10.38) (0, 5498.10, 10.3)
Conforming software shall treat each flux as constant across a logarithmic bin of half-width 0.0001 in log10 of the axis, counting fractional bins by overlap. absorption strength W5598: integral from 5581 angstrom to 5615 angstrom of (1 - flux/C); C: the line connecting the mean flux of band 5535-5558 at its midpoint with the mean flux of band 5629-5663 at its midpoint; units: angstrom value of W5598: 1.4 angstrom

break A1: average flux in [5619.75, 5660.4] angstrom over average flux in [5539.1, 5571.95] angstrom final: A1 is 1.0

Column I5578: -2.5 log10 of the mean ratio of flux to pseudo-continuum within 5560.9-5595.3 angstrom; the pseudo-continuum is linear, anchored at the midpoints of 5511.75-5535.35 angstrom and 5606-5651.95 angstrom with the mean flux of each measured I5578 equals 0.05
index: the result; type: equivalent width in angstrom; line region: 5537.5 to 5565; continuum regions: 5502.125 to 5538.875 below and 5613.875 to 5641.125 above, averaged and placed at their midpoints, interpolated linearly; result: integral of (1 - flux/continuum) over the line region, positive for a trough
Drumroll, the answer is 0.5 angstrom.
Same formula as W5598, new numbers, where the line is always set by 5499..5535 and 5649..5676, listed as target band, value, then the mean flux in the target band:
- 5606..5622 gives 1.3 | 9.13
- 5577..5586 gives 0.7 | 9.33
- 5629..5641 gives 0.2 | 9.73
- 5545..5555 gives 0.2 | 10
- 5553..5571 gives 1.0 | 9.62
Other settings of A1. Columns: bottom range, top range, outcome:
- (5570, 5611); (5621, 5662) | 1.02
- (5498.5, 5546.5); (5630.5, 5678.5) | 0.95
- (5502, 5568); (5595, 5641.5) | 0.93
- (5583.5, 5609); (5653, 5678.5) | 1.03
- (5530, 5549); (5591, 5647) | 0.93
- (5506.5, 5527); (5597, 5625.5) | 0.89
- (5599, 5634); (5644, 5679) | 1.05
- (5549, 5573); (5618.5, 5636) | 0.98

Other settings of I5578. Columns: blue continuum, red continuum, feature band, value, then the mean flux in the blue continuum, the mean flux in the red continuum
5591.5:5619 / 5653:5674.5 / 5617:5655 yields -0.01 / 9.36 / 9.72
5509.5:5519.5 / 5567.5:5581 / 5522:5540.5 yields 0.02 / 10.6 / 9.52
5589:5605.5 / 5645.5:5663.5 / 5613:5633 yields 0.05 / 9.59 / 9.79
